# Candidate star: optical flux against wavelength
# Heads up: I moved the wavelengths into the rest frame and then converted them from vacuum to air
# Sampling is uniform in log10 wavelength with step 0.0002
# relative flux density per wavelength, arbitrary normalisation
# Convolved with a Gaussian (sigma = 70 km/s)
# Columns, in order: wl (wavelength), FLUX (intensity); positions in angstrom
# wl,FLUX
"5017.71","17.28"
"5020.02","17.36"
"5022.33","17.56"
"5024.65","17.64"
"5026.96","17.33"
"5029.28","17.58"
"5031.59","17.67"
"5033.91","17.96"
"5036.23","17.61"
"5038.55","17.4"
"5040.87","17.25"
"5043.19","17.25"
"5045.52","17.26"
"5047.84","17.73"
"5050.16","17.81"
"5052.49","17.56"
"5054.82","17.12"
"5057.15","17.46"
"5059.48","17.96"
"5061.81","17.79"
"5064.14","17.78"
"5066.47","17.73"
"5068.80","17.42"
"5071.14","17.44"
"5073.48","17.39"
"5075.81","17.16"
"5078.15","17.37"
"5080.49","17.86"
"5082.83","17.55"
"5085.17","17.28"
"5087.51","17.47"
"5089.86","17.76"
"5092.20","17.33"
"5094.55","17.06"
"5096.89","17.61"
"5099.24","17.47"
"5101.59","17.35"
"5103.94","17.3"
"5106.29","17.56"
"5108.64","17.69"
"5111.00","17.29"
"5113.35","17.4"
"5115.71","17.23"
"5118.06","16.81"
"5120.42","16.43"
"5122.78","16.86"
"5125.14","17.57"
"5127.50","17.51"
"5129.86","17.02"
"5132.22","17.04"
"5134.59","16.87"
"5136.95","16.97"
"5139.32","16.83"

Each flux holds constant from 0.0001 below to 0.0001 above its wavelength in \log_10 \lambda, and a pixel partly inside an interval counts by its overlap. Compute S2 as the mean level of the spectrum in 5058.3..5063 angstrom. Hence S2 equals 17.9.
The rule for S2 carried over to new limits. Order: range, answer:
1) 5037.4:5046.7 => 17.3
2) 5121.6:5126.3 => 17.2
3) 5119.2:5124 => 16.6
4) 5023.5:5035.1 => 17.6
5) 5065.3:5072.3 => 17.5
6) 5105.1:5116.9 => 17.4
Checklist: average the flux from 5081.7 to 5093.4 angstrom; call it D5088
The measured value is 17.5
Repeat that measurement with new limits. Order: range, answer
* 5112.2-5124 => 16.9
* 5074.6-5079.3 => 17.3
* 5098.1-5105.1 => 17.4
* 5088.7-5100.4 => 17.5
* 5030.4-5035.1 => 17.8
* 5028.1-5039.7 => 17.6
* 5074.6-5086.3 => 17.5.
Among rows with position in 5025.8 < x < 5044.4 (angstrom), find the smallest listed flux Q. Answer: 17.25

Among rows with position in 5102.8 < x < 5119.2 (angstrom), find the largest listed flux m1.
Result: 17.69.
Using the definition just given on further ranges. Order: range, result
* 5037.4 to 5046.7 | 17.4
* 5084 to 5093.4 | 17.76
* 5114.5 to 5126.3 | 17.57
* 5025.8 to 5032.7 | 17.67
